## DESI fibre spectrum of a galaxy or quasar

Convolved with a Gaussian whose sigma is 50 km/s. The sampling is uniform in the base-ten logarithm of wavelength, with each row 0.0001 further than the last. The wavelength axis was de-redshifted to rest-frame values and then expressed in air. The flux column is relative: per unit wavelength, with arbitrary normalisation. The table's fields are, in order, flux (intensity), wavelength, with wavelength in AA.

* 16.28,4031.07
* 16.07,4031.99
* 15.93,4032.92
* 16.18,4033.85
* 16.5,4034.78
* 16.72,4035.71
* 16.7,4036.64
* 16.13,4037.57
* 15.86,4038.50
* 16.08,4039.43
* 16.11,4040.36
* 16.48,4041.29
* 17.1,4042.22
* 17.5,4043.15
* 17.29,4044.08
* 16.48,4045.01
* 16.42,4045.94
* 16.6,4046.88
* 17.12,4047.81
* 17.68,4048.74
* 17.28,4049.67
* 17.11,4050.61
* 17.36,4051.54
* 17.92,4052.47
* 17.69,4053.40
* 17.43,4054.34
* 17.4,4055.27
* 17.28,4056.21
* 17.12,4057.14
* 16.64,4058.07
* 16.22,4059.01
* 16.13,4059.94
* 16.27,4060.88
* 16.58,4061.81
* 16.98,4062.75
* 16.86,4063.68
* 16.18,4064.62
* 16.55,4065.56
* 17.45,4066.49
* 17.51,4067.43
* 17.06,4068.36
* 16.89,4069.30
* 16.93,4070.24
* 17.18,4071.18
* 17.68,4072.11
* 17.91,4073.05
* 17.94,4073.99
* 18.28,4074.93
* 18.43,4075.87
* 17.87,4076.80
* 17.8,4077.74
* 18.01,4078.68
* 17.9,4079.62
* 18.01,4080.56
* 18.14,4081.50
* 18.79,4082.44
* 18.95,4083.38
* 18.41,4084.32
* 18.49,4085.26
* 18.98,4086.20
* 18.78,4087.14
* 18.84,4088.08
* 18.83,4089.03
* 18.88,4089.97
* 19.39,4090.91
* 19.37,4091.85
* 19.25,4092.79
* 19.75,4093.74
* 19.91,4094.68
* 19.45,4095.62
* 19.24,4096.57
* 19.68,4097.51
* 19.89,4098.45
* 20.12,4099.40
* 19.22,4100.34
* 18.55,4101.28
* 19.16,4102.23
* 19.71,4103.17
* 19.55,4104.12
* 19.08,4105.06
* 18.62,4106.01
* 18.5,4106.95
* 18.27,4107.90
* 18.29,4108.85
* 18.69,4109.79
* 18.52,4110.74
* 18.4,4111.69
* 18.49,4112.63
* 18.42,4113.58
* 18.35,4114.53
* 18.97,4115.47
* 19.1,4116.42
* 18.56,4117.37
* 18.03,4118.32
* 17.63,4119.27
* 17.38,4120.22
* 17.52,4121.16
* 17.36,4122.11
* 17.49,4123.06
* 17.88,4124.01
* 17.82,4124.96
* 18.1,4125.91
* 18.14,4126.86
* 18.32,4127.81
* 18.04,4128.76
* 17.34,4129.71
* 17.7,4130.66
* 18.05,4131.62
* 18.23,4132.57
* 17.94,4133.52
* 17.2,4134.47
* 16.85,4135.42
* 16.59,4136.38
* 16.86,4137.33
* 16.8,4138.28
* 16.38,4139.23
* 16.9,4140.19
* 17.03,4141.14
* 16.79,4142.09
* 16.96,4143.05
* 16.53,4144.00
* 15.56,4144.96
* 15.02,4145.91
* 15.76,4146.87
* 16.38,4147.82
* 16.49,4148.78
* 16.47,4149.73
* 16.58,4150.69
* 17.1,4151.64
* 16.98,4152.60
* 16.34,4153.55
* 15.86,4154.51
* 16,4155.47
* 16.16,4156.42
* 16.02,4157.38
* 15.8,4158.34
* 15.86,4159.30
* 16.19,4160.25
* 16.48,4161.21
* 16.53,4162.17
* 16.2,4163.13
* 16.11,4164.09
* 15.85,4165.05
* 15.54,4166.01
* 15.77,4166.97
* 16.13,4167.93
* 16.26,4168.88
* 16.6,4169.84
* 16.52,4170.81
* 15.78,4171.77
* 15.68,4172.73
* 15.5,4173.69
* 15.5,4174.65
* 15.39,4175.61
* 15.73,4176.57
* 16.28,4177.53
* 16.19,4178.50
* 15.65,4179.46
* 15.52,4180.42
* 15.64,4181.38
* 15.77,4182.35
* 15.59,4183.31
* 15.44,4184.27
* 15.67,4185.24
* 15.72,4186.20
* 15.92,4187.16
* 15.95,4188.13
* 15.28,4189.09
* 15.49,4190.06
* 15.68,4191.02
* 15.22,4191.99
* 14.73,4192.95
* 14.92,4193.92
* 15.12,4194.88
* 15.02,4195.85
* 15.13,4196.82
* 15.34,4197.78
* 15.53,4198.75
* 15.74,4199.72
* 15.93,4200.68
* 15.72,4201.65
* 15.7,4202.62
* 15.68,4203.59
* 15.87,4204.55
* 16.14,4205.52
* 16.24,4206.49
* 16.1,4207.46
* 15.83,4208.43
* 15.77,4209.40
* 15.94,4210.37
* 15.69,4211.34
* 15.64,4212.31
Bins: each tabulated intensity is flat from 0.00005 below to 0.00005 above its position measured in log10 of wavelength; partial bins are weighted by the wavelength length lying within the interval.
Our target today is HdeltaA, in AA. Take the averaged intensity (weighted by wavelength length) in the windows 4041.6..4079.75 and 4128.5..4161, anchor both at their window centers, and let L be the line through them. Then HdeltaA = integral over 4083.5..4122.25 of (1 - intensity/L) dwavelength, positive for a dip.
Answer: -4.3 AA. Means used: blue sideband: 17.2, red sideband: 16.7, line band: 18.8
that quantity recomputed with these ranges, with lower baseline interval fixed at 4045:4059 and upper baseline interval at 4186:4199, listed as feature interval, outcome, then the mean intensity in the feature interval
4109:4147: -3.24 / 17.6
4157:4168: -0.21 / 16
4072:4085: -1.05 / 18.2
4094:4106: -2.10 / 19.4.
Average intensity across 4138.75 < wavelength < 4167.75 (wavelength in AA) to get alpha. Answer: 16.3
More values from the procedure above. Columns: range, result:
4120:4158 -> 17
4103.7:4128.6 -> 18.3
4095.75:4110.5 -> 19.1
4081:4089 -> 18.7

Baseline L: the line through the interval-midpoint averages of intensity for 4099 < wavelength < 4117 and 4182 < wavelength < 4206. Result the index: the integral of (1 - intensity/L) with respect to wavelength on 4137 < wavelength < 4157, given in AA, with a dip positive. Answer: 1.1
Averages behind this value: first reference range 18.8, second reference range 15.5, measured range 16.4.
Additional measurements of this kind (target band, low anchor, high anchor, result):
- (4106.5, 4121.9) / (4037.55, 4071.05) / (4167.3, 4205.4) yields -1.9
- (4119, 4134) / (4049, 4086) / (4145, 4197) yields -1.1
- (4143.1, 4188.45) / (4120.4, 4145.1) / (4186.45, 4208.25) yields 1.2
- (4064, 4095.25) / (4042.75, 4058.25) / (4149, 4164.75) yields -2.3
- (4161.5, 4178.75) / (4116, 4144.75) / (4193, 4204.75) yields 0.3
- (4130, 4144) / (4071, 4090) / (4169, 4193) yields -0.2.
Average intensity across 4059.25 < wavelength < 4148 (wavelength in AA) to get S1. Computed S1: 18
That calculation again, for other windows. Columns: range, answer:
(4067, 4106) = 18.6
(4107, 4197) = 16.6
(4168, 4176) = 15.9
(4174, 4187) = 15.7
